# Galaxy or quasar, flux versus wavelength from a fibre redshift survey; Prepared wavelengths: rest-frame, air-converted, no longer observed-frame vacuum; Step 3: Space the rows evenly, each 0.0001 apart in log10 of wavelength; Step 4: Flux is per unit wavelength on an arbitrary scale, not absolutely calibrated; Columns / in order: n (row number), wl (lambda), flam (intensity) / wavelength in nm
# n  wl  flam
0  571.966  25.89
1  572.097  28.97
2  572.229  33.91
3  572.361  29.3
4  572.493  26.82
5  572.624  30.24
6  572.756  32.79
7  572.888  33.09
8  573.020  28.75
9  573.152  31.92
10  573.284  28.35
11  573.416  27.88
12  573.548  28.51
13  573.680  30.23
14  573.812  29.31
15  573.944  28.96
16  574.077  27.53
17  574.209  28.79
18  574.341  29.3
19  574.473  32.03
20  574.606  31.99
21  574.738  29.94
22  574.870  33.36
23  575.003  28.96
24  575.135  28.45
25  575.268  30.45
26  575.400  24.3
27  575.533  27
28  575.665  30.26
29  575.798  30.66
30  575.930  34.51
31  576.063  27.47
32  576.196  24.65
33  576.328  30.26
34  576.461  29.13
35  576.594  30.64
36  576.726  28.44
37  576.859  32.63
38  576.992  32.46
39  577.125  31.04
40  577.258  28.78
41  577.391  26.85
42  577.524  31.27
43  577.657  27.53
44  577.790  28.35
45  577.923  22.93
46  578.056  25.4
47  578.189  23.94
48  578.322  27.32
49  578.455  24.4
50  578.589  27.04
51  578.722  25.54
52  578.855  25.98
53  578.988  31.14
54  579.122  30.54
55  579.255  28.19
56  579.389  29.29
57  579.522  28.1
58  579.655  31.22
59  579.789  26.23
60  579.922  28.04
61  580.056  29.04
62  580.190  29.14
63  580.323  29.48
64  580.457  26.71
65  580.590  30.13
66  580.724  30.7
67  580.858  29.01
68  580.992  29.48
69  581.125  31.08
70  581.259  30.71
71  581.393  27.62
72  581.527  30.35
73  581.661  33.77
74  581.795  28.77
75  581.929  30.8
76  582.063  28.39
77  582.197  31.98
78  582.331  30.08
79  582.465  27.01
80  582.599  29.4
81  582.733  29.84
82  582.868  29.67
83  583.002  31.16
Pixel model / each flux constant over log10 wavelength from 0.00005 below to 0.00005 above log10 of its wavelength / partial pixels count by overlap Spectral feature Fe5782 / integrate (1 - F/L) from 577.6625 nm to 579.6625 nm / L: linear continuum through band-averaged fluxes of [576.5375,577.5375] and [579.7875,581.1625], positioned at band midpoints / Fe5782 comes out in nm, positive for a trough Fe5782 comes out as 0.17 nm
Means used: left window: 30.2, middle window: 27.2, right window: 29.1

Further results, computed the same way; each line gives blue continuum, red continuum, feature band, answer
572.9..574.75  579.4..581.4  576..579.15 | 0.14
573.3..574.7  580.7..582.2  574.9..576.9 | 0.03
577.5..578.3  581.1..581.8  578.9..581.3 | -0.03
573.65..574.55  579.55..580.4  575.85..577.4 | -0.04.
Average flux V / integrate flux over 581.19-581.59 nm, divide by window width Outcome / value 29.5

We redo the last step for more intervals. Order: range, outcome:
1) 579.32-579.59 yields 28.7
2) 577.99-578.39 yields 25.6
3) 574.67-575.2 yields 30.2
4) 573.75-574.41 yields 28.8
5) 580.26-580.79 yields 29.3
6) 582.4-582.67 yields 28.3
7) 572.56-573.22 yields 31.3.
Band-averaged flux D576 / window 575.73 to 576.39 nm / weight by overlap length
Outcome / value 29.5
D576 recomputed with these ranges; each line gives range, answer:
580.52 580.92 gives 29.9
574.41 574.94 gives 31.8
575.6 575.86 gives 30.4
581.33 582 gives 30.3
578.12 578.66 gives 25.7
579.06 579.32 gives 29.4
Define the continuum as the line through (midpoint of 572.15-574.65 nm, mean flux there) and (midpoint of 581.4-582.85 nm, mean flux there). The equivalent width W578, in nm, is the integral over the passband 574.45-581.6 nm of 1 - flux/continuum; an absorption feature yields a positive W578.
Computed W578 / 0.252 nm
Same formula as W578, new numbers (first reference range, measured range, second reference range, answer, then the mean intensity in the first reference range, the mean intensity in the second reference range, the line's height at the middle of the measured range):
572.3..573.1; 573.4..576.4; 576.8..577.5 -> 0.091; 30.2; 30.4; 30.3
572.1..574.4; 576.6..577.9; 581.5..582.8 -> 0.015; 29.7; 30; 29.9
